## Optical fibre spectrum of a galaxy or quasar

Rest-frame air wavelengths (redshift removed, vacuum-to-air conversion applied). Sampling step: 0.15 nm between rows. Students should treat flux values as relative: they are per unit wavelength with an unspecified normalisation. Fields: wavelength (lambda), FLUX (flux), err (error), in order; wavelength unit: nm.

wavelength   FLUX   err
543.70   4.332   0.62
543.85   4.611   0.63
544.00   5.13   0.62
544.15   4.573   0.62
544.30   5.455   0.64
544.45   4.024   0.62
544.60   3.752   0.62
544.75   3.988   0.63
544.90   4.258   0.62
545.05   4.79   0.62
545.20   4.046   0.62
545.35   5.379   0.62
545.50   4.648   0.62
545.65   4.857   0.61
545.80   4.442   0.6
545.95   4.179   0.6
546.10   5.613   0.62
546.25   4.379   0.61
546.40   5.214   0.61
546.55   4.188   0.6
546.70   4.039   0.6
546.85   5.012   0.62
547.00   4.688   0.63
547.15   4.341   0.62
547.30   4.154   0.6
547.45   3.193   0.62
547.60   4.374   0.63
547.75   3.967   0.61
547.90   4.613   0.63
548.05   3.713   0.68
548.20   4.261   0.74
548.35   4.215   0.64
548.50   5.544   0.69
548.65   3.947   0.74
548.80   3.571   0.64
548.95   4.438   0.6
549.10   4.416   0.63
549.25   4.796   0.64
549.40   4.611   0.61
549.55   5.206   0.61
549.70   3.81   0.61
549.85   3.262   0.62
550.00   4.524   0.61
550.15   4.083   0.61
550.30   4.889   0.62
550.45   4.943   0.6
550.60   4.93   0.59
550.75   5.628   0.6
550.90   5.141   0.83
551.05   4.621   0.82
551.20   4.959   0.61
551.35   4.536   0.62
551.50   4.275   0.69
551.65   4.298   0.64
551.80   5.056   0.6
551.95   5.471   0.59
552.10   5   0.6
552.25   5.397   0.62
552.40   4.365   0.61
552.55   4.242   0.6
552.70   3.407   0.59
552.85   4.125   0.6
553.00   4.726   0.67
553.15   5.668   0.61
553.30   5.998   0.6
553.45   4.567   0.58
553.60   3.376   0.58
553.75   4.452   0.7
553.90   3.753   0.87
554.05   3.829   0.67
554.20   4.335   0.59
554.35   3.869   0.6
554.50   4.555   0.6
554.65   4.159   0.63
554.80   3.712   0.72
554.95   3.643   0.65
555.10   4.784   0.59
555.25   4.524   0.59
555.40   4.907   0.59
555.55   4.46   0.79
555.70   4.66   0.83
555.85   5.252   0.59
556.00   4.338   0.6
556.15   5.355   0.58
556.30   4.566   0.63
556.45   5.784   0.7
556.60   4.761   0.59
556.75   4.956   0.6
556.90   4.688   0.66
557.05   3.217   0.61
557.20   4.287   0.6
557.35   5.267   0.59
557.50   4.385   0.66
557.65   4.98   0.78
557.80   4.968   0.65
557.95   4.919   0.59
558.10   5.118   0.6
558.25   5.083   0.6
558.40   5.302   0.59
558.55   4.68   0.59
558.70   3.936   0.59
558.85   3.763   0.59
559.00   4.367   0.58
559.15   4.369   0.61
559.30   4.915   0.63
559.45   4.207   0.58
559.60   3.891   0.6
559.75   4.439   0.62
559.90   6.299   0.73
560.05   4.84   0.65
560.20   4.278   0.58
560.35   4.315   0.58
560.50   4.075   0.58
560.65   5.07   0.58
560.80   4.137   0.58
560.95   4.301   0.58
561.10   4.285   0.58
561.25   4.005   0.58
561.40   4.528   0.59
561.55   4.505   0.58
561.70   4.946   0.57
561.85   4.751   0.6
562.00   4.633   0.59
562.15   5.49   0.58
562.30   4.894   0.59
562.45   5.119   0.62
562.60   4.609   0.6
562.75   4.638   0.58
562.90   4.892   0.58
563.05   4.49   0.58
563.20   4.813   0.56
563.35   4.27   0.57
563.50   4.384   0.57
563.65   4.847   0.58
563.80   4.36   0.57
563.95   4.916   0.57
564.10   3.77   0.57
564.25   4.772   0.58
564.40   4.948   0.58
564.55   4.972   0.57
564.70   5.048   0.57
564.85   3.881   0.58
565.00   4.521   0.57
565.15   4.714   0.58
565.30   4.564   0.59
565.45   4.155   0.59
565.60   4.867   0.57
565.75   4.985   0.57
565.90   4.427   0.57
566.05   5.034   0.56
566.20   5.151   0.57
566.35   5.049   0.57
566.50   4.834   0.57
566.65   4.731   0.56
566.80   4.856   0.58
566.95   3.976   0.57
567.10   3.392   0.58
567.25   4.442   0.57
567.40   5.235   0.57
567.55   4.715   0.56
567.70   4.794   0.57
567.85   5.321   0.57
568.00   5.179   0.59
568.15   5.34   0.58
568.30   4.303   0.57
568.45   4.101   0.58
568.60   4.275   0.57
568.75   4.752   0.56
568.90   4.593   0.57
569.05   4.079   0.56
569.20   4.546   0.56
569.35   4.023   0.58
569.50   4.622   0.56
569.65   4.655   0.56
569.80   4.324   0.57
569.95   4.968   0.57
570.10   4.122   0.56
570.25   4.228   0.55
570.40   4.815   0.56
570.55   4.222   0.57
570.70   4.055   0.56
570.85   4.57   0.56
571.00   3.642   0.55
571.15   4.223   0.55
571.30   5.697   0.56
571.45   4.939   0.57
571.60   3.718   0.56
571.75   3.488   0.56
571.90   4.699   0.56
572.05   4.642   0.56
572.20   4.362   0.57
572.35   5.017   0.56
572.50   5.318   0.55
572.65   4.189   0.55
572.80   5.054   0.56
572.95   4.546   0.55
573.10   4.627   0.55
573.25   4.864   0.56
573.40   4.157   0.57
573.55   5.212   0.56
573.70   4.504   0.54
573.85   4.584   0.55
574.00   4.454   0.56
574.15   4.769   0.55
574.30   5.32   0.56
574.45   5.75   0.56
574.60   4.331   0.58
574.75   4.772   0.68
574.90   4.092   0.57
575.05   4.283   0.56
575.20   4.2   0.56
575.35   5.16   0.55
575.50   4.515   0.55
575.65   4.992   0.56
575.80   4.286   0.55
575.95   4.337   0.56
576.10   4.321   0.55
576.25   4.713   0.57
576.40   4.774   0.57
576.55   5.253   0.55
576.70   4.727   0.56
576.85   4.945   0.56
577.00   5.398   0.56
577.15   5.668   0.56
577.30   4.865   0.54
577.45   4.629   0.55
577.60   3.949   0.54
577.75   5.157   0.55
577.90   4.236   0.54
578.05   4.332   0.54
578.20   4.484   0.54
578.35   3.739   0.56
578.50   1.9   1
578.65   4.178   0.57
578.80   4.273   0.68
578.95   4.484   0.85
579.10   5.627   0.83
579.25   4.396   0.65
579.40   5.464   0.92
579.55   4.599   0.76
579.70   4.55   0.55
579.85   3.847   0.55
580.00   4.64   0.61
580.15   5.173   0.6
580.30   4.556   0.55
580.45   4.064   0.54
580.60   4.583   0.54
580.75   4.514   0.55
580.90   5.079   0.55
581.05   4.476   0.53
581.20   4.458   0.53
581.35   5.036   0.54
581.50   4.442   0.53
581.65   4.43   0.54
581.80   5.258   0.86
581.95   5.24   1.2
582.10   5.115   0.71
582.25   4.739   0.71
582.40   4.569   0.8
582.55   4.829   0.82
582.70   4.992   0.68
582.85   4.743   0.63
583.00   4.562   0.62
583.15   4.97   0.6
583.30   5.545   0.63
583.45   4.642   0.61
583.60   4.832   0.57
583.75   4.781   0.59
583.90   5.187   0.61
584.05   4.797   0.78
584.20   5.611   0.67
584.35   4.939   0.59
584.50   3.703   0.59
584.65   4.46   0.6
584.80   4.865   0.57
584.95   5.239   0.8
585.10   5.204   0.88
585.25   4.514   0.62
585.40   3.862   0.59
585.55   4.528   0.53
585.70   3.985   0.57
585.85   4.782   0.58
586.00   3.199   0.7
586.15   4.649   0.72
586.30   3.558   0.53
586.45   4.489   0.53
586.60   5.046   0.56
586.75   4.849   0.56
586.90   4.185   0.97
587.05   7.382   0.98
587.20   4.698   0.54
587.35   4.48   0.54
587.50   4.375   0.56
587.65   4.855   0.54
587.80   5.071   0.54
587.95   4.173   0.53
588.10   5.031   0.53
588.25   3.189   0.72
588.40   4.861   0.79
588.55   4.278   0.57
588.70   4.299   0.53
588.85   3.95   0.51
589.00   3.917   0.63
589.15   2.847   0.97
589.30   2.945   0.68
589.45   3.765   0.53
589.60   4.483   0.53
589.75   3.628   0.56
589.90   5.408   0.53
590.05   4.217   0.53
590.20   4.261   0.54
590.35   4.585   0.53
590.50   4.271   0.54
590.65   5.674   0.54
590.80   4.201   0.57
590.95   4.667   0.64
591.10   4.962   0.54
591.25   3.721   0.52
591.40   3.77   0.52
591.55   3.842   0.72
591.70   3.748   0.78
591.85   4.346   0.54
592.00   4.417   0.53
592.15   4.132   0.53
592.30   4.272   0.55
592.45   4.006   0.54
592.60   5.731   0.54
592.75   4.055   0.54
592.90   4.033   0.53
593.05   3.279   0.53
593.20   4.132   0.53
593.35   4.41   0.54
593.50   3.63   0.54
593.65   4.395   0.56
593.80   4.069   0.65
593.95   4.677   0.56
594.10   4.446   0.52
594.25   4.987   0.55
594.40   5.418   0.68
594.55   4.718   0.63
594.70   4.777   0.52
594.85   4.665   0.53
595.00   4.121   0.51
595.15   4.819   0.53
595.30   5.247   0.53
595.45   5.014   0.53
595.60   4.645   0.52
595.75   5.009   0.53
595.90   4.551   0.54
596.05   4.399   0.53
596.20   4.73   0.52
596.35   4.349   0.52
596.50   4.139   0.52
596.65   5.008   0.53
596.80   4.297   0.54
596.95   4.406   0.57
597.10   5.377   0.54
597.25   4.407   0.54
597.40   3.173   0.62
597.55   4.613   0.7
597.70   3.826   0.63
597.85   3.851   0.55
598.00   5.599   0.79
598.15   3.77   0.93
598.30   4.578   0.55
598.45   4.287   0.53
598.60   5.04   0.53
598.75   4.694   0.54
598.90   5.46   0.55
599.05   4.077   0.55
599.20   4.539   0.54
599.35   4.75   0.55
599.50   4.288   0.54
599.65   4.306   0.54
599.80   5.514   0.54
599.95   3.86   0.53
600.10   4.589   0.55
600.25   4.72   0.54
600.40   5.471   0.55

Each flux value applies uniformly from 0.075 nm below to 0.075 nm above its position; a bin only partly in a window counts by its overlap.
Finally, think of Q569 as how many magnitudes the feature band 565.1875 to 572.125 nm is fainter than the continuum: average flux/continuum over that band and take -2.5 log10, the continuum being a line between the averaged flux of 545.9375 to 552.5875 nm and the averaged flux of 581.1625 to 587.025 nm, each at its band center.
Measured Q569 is 0.02 mag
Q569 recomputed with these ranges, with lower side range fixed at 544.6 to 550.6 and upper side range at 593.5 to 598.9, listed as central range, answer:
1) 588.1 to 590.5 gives 0.12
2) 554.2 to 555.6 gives 0.04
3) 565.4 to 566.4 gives -0.08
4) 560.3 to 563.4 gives -0.03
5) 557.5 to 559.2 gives -0.05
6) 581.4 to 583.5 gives -0.08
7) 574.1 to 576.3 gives -0.03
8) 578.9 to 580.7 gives -0.03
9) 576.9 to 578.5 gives 0.00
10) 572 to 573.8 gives -0.05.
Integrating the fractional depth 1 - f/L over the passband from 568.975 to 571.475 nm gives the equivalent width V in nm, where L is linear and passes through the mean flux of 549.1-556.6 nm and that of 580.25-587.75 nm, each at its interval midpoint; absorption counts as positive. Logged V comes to 0.12 nm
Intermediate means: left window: 4.59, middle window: 4.45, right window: 4.72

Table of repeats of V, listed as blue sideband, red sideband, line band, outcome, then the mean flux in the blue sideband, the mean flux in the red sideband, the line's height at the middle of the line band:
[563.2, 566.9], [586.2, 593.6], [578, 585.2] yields -0.371 nm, 4.67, 4.33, 4.44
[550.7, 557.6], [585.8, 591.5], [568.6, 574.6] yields -0.107 nm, 4.59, 4.38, 4.49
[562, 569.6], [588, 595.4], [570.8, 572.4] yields 0.047 nm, 4.65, 4.31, 4.58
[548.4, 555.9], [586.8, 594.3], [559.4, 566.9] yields -0.293 nm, 4.53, 4.33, 4.47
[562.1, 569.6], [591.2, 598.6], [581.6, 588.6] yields -0.336 nm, 4.65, 4.41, 4.49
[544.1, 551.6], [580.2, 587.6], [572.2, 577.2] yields -0.099 nm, 4.49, 4.72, 4.66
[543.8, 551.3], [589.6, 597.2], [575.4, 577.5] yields -0.157 nm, 4.51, 4.47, 4.49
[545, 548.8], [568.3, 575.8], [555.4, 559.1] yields -0.183 nm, 4.45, 4.55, 4.49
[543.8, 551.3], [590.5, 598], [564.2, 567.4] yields -0.118 nm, 4.51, 4.44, 4.48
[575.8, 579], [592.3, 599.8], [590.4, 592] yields 0.063 nm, 4.49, 4.51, 4.51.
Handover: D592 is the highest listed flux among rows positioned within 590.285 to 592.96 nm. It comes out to 5.731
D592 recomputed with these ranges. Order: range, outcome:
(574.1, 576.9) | 5.75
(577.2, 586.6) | 5.627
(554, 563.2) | 6.299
